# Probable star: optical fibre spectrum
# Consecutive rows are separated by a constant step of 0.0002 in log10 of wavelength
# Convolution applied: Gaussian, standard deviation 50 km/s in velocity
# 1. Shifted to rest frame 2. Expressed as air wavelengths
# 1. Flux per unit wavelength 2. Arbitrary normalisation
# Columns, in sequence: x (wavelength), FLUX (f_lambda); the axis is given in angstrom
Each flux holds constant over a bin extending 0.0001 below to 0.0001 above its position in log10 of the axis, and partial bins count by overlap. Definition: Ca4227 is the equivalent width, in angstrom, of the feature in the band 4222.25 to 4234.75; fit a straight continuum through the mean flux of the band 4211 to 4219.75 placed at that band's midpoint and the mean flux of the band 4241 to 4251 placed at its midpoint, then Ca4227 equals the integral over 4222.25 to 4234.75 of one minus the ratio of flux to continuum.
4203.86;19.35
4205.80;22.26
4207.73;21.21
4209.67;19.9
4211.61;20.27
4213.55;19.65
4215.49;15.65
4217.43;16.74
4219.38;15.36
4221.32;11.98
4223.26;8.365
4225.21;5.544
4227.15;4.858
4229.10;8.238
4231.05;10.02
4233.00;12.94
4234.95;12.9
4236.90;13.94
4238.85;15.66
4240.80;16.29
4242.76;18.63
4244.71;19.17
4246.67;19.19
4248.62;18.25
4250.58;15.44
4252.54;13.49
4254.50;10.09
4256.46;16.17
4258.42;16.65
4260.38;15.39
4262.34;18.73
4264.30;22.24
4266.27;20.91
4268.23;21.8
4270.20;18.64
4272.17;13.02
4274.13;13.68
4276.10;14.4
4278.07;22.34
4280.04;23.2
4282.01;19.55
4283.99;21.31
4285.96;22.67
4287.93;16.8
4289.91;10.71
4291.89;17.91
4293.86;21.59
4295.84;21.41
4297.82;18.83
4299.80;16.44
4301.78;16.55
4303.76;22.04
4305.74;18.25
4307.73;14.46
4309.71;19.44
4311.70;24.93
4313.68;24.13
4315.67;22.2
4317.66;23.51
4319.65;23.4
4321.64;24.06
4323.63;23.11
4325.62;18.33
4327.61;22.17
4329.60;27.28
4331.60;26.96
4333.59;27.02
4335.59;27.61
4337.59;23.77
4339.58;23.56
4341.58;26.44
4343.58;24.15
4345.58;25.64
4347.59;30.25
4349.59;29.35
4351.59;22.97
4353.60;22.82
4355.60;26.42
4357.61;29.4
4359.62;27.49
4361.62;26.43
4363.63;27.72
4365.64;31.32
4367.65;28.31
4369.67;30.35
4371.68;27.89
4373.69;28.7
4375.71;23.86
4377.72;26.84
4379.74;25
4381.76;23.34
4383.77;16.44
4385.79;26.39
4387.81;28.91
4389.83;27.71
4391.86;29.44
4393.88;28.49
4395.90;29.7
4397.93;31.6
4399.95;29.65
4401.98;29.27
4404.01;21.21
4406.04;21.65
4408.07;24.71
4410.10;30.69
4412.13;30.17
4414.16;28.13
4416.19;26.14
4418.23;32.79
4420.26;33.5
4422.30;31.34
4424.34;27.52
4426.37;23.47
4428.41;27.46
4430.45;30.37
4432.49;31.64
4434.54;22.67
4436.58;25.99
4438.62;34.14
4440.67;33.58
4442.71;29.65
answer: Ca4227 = 6.5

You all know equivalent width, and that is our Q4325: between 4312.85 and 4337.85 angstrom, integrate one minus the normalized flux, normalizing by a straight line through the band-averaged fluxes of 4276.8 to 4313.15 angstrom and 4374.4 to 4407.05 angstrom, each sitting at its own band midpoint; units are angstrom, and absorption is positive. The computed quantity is -2.97 angstrom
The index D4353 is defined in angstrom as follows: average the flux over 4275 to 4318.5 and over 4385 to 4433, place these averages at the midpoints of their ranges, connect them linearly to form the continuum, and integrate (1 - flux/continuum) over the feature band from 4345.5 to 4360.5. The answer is -1.8 angstrom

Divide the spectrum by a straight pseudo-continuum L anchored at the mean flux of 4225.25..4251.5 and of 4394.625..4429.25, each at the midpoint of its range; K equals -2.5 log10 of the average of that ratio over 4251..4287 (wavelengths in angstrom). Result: -0.09 mag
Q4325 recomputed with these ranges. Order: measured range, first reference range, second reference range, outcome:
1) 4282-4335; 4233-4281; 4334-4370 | 3.27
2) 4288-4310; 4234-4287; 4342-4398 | 3.15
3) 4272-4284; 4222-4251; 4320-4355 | -0.11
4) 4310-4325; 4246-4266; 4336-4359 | -0.25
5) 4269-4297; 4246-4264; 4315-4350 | 1.29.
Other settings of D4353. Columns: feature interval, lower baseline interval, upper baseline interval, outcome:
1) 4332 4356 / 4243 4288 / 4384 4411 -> -2.4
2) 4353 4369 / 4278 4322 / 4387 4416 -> -1.8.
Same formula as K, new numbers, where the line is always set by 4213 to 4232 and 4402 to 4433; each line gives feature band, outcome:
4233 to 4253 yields -0.22 mag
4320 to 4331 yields -0.15 mag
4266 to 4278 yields -0.11 mag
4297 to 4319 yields -0.08 mag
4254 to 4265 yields -0.14 mag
